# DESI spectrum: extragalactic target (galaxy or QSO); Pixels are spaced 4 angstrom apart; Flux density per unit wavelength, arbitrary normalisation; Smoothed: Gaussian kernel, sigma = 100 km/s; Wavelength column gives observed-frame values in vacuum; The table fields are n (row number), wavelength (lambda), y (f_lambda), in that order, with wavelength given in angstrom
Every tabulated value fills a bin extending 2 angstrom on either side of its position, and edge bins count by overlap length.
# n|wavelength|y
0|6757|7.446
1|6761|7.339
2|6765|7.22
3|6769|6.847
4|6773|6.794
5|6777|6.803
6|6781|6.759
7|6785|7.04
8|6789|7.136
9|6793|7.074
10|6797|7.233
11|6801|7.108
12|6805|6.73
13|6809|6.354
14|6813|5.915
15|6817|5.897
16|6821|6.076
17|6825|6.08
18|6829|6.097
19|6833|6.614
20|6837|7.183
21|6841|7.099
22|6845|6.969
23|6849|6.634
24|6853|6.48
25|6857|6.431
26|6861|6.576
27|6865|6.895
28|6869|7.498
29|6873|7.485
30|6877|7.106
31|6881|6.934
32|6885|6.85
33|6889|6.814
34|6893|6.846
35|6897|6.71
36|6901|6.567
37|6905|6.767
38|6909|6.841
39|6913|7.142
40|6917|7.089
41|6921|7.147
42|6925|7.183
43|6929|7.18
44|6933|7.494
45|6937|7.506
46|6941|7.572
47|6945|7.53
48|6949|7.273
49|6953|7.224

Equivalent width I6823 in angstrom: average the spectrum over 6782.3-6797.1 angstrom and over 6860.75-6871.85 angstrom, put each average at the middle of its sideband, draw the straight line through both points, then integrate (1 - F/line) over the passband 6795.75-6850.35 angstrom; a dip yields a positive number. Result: 4.1 angstrom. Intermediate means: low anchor 7.09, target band 6.56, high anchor 7.09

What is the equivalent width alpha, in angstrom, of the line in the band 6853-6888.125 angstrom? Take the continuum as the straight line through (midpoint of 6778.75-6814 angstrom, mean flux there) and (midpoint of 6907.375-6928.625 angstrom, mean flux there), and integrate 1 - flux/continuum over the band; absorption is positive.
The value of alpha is 0.3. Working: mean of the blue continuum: 6.84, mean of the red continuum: 7.09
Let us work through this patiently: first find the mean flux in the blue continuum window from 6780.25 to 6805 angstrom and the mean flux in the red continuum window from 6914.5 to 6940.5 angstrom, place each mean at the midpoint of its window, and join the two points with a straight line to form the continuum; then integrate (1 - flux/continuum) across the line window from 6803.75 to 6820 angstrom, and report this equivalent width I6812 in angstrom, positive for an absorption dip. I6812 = 2.0 angstrom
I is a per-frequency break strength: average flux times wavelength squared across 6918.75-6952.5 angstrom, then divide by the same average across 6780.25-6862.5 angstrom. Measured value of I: 1.14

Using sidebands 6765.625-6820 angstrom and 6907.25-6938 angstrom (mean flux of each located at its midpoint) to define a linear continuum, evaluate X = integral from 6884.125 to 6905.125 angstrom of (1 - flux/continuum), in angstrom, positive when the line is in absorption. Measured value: 1.0 angstrom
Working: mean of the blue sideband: 6.75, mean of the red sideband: 7.19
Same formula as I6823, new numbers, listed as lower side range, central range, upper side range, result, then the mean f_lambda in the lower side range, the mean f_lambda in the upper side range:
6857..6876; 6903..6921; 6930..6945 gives 0.88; 7.04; 7.5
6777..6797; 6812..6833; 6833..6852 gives 2.62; 7.01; 6.91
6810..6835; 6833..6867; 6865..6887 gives -0.68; 6.12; 7.15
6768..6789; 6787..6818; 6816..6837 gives -0.62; 6.88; 6.26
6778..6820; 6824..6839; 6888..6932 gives 0.58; 6.71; 6.95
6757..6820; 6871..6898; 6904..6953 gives 0.51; 6.82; 7.24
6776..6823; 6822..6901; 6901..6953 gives 1.61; 6.67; 7.2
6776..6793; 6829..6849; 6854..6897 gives 0.26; 6.96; 6.92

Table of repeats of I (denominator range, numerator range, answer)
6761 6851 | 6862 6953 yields 1.09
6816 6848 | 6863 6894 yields 1.10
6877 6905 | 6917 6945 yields 1.09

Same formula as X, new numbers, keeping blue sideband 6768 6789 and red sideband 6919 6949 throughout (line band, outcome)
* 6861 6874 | 0.0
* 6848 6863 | 1.3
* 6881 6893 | 0.6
